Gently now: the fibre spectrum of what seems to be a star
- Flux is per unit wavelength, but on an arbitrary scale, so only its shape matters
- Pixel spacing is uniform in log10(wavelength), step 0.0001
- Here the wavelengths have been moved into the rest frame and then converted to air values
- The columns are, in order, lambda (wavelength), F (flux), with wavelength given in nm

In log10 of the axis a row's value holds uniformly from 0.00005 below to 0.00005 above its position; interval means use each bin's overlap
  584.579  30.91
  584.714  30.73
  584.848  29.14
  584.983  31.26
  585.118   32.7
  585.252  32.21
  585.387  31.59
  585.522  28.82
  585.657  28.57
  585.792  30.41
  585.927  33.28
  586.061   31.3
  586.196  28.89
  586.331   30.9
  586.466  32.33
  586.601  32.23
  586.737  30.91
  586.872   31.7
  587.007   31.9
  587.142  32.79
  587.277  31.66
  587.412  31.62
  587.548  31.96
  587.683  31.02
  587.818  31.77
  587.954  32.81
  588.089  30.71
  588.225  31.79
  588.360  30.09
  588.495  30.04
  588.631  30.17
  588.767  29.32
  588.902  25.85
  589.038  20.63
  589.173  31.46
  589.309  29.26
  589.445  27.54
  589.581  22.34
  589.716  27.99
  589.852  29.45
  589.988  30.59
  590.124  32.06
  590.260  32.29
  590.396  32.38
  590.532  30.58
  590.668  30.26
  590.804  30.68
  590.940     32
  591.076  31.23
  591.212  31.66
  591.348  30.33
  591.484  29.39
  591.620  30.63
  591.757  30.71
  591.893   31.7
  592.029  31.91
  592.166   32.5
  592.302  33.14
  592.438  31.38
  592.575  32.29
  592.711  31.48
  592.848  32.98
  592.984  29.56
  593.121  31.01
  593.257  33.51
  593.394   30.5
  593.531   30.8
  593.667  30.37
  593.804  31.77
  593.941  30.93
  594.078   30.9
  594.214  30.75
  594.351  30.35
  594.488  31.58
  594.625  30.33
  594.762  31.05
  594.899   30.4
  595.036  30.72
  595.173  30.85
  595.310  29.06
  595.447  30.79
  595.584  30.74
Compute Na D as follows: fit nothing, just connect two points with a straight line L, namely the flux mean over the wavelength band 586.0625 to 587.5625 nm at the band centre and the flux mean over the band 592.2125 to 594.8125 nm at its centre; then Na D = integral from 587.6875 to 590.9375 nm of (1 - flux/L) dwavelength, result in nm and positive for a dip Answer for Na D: 0.184 nm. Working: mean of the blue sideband 31.5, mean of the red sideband 31.3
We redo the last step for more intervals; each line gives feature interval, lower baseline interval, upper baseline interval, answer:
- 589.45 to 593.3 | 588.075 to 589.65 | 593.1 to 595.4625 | -0.19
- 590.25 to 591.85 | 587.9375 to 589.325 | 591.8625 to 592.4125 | 0.02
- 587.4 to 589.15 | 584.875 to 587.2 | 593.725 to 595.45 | 0.07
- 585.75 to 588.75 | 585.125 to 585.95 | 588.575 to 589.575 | -0.23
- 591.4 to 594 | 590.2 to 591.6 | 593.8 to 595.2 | -0.04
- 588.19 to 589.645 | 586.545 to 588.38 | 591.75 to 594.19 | 0.17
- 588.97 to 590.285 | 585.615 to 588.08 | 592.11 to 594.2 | 0.14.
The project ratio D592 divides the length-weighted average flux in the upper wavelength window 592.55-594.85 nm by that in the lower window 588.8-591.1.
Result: 1.1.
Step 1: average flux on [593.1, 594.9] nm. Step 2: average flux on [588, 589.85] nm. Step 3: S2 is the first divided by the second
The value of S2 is 1.1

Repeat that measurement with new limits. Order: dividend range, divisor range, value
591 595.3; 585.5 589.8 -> 1.04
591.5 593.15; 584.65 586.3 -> 1.03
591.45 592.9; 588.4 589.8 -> 1.15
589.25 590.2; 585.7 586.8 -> 0.91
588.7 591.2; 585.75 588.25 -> 0.93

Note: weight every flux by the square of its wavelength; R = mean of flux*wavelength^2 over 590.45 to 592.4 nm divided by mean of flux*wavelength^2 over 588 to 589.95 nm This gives 1.11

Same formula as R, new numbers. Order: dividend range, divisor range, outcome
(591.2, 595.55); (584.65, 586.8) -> 1.03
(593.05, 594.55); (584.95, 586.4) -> 1.04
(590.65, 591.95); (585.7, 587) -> 1.00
